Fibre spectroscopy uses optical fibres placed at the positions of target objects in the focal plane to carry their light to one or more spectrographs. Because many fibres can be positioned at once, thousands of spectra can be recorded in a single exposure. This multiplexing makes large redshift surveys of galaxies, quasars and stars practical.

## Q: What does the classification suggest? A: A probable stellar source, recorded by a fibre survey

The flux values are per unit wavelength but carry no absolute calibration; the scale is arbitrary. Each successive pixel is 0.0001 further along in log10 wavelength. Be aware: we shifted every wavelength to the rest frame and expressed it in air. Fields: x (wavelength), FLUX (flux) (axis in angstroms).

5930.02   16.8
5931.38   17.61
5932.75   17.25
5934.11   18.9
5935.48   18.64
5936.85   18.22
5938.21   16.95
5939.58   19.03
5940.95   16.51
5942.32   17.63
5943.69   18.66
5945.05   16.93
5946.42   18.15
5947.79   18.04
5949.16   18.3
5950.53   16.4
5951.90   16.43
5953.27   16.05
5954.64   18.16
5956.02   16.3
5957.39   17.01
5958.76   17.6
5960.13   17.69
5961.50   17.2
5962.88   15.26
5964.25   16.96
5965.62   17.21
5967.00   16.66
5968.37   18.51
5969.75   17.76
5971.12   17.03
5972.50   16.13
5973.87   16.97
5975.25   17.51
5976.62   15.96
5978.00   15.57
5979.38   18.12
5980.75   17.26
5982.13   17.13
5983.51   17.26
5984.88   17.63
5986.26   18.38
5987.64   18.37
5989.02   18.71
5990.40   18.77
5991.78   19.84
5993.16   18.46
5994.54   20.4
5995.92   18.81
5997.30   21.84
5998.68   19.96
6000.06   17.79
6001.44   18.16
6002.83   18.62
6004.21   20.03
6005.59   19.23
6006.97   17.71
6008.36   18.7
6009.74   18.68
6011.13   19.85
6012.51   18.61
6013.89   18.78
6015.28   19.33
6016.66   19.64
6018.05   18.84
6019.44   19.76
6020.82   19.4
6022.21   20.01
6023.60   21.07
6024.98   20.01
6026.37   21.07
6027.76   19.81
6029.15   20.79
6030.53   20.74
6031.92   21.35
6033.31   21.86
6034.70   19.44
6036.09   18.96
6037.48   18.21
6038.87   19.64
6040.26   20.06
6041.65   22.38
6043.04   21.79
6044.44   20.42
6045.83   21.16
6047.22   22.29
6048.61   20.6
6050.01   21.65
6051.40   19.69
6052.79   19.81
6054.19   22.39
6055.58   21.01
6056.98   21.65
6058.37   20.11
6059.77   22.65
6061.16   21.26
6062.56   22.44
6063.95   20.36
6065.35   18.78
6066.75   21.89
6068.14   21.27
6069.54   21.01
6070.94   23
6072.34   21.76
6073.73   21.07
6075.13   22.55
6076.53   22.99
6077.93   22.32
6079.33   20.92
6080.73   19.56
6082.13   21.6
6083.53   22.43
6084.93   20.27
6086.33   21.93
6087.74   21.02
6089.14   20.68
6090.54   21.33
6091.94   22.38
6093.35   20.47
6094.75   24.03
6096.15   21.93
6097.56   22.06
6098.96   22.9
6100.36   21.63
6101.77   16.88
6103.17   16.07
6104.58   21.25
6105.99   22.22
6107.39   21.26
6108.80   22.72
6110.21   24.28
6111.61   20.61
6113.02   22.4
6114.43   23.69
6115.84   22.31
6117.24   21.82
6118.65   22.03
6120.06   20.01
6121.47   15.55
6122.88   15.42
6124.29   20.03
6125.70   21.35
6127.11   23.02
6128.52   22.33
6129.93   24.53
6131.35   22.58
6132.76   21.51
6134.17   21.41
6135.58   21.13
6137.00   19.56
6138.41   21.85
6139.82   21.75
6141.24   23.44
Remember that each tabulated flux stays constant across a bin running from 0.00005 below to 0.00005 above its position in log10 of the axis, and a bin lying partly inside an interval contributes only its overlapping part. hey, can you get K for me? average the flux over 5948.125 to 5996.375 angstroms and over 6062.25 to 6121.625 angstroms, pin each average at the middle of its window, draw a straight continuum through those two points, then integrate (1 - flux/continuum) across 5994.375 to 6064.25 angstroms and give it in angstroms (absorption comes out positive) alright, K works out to -3.0 angstroms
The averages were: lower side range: 17.5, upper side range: 21.4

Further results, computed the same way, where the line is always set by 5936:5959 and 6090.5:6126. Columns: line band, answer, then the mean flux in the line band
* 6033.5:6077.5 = -2.7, 21.1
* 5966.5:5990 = 1.0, 17.4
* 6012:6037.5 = -1.0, 19.9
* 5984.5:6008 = -0.6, 19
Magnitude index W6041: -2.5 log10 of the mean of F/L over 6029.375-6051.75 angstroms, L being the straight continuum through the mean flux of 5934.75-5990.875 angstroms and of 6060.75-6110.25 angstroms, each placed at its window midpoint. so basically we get -0.040 mag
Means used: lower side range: 17.4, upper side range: 21.4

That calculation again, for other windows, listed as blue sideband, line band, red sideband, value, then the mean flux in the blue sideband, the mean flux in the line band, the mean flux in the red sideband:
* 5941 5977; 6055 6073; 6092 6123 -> -0.07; 17.2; 21.3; 21.1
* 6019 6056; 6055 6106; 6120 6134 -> -0.03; 20.6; 21.3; 20.7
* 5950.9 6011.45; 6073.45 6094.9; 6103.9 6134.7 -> -0.05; 17.9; 21.5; 21.5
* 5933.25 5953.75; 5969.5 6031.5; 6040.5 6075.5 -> 0.04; 17.7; 18.8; 21.3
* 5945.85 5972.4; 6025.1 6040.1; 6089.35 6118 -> -0.04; 17.2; 20.2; 21.6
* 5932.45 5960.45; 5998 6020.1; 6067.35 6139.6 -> 0.01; 17.6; 19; 21.4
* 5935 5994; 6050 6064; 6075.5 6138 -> -0.07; 17.5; 21.2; 21.3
